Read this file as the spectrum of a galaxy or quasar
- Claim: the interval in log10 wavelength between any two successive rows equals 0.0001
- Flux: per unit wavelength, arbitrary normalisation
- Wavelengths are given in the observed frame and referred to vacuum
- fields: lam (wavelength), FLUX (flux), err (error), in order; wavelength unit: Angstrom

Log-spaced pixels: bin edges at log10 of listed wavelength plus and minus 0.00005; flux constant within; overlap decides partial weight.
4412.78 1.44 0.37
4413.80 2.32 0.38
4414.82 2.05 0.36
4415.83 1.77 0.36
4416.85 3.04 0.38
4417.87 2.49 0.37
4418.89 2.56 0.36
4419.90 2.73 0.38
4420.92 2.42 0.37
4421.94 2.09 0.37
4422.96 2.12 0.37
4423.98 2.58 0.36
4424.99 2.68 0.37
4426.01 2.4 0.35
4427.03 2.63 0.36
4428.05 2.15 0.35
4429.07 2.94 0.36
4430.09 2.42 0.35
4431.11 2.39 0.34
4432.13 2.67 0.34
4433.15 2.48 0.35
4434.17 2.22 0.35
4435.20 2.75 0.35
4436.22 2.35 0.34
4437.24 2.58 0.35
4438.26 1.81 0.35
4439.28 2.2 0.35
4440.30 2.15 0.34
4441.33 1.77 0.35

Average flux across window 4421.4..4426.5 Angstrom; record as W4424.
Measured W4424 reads 2.38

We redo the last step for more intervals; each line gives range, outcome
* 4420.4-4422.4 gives 2.26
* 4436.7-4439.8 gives 2.2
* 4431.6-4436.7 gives 2.49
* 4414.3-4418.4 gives 2.34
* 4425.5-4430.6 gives 2.51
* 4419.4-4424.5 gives 2.39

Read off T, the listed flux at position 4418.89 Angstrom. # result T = 2.56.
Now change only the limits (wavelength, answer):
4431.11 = 2.39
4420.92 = 2.42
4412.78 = 1.44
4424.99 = 2.68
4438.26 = 1.81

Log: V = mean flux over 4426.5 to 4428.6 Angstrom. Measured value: 2.4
